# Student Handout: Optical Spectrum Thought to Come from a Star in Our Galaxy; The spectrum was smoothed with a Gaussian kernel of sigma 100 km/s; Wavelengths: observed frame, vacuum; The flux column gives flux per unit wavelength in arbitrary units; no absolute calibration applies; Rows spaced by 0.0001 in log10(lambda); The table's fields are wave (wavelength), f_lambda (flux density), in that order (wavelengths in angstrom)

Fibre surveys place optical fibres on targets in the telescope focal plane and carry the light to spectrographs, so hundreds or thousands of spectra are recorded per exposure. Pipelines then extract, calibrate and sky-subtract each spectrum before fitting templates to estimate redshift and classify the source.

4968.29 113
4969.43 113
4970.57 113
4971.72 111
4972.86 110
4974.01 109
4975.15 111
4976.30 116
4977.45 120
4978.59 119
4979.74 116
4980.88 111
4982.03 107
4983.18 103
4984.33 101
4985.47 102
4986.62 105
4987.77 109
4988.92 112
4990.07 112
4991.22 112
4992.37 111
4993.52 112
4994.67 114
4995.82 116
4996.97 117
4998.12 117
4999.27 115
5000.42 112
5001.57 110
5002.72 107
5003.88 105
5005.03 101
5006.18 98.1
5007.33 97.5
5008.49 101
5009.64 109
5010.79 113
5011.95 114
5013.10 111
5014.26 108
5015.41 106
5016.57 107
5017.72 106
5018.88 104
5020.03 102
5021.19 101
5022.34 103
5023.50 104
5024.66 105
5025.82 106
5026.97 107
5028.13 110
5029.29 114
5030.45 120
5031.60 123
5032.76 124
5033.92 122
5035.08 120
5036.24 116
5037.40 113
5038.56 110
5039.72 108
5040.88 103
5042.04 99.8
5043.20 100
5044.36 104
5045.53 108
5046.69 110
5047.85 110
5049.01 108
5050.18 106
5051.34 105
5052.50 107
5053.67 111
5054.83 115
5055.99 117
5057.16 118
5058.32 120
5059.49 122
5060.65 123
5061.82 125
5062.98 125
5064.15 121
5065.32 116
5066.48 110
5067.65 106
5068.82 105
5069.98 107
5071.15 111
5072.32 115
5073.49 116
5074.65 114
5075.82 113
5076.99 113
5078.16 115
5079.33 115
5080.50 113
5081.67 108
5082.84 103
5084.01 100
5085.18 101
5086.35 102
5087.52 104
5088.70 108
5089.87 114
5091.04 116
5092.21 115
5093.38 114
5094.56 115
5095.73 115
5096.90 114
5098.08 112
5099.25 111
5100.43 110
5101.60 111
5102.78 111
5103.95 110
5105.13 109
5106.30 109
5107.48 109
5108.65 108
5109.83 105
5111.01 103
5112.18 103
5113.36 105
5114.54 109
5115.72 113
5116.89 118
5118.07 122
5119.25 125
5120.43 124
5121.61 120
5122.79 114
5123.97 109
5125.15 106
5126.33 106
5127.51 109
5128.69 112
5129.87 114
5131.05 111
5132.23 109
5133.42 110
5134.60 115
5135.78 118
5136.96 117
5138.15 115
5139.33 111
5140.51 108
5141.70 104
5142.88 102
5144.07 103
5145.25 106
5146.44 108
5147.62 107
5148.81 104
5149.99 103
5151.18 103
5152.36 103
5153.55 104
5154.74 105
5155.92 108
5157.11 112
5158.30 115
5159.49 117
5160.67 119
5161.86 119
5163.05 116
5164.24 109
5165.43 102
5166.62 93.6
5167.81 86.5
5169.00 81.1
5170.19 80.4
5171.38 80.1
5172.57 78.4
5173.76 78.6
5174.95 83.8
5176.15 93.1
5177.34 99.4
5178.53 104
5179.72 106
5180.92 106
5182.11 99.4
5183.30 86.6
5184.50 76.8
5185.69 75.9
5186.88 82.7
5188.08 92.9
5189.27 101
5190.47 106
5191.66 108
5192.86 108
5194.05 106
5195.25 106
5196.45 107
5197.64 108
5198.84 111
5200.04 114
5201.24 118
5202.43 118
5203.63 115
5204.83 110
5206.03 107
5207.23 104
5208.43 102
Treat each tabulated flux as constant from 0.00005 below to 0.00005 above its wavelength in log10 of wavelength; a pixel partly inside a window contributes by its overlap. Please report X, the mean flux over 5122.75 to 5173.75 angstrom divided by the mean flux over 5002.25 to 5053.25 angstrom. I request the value 0.98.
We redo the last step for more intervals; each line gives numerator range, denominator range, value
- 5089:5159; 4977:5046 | 1.01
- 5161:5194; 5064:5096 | 0.86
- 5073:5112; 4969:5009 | 1.00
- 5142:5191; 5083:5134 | 0.89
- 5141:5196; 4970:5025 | 0.92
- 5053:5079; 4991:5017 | 1.06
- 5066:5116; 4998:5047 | 1.01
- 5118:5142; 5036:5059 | 1.03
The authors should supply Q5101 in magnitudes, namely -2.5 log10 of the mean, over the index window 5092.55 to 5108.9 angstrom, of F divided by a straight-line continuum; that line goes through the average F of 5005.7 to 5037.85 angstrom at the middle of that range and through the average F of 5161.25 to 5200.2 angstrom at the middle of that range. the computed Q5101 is -0.08 mag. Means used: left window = 109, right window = 97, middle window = 111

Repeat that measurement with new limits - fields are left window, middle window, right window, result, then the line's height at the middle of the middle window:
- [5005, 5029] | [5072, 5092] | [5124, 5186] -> -0.058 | 104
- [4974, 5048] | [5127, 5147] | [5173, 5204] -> -0.073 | 103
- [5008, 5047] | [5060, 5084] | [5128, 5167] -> -0.041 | 109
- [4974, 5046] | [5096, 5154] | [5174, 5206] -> -0.058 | 104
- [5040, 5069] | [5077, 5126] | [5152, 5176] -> -0.045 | 106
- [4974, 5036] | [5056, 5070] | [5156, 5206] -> -0.096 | 107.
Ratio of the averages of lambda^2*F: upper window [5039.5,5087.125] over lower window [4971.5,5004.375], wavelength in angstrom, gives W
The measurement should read 1.0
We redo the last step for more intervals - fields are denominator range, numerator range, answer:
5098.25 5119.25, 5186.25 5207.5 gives 1.00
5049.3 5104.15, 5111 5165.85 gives 1.01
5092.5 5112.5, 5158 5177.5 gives 0.90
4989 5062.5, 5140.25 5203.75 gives 0.97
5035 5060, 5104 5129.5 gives 1.04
